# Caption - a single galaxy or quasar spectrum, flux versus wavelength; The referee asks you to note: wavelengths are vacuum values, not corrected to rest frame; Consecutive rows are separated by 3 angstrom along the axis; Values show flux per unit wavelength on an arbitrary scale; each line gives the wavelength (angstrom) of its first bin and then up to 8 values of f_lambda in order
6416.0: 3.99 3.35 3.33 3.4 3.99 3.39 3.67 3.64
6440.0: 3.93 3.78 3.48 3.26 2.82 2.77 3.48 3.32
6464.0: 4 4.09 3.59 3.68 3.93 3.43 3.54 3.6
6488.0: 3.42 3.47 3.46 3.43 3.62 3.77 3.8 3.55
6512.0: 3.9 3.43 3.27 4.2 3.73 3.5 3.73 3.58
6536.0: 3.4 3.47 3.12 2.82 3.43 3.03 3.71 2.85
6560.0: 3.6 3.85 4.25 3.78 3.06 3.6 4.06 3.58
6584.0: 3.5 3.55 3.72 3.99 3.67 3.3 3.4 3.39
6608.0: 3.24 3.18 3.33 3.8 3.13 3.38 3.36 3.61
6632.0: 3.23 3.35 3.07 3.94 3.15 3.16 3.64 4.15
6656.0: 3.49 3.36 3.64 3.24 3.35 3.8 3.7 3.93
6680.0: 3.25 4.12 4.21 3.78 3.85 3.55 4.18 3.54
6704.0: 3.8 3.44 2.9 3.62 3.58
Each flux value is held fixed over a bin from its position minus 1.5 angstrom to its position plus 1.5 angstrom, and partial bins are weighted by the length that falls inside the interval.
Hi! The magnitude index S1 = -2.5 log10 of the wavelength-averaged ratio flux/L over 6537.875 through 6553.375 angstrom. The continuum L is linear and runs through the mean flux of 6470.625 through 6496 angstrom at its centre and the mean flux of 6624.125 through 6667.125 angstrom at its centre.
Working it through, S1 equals 0.11 mag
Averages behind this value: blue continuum 3.56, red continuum 3.45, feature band 3.2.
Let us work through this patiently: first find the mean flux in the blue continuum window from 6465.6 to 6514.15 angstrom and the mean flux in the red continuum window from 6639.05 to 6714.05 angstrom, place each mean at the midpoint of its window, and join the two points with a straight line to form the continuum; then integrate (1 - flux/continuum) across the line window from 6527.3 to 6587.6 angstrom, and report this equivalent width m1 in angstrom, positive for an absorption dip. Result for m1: 2.28 angstrom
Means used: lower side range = 3.64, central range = 3.5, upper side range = 3.63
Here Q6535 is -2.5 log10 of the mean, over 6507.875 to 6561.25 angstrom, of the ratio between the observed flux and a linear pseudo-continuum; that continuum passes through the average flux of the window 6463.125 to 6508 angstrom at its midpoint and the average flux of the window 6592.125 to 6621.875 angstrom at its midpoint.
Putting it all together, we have 0.03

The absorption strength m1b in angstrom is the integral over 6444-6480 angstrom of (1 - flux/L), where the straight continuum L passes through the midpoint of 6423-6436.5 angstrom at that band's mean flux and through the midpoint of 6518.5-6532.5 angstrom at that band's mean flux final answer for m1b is 1.6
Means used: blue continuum 3.6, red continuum 3.74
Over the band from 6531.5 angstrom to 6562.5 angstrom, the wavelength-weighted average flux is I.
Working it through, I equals 3.32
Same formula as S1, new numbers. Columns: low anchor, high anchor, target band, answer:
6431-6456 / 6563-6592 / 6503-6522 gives -0.036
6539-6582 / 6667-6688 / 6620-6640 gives 0.100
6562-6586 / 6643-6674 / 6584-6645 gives 0.052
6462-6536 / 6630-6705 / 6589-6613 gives 0.046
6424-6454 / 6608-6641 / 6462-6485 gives -0.071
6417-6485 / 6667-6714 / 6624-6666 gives 0.063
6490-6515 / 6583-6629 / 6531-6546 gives 0.081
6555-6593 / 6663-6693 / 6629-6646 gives 0.099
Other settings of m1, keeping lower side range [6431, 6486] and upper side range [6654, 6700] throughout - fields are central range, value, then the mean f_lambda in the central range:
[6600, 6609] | 0.7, 3.35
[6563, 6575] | -0.3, 3.7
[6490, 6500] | 0.3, 3.48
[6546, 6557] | 1.0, 3.29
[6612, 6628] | 1.1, 3.4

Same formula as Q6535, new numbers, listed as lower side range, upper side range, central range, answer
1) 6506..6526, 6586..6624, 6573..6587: -0.036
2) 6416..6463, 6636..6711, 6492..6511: -0.032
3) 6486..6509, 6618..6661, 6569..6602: -0.035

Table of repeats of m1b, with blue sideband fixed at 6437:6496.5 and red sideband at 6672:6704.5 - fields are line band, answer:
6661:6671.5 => 0.9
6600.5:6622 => 2.1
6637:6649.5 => 1.3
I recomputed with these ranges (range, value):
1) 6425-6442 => 3.7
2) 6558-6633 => 3.54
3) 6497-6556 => 3.52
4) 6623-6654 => 3.45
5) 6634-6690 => 3.6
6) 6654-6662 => 3.51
